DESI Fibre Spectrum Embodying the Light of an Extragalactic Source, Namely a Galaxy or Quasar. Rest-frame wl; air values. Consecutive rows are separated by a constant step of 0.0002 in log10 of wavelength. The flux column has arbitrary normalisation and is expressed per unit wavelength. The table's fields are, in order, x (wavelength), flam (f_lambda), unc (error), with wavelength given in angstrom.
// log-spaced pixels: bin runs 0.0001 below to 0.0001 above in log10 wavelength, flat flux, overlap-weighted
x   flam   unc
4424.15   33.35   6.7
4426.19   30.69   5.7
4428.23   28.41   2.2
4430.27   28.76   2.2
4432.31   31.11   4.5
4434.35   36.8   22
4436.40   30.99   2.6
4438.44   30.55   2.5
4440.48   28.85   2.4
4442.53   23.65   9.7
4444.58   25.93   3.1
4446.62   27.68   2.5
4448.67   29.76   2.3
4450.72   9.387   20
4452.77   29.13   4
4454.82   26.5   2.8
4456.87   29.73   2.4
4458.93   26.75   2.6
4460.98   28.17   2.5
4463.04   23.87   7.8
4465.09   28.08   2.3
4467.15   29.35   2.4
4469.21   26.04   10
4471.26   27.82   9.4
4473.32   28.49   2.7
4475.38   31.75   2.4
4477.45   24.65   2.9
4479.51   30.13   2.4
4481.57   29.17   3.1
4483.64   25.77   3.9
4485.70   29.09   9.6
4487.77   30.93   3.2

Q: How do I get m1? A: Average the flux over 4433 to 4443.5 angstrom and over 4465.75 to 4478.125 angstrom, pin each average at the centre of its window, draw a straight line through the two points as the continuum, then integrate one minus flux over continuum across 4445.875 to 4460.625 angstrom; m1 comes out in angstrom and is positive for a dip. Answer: 1.8 angstrom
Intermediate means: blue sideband 30.2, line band 25.6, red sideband 28.1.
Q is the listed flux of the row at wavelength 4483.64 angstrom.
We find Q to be 25.77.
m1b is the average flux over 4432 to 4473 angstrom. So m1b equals 27.5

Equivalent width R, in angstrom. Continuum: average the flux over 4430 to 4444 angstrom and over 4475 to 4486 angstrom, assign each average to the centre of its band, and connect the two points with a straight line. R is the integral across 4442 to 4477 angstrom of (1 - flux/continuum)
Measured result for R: 2.9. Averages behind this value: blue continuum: 30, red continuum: 28.2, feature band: 26.6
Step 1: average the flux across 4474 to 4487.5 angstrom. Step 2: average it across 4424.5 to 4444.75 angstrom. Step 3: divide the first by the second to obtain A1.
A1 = 0.96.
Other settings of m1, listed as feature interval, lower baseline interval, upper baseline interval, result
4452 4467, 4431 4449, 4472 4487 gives 0.7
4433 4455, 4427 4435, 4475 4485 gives 2.2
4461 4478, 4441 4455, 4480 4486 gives -0.6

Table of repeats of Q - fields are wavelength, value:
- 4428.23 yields 28.41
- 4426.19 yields 30.69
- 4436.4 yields 30.99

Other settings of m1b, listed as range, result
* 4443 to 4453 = 24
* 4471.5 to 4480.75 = 28.7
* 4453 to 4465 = 27.2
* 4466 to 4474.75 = 28.1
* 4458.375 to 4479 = 27.6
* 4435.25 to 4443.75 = 28.5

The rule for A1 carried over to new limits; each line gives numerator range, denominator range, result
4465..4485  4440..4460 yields 1.10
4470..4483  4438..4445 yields 1.05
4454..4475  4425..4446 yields 0.93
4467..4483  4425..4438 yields 0.91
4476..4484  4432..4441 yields 0.87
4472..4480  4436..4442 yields 0.97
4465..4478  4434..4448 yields 0.98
